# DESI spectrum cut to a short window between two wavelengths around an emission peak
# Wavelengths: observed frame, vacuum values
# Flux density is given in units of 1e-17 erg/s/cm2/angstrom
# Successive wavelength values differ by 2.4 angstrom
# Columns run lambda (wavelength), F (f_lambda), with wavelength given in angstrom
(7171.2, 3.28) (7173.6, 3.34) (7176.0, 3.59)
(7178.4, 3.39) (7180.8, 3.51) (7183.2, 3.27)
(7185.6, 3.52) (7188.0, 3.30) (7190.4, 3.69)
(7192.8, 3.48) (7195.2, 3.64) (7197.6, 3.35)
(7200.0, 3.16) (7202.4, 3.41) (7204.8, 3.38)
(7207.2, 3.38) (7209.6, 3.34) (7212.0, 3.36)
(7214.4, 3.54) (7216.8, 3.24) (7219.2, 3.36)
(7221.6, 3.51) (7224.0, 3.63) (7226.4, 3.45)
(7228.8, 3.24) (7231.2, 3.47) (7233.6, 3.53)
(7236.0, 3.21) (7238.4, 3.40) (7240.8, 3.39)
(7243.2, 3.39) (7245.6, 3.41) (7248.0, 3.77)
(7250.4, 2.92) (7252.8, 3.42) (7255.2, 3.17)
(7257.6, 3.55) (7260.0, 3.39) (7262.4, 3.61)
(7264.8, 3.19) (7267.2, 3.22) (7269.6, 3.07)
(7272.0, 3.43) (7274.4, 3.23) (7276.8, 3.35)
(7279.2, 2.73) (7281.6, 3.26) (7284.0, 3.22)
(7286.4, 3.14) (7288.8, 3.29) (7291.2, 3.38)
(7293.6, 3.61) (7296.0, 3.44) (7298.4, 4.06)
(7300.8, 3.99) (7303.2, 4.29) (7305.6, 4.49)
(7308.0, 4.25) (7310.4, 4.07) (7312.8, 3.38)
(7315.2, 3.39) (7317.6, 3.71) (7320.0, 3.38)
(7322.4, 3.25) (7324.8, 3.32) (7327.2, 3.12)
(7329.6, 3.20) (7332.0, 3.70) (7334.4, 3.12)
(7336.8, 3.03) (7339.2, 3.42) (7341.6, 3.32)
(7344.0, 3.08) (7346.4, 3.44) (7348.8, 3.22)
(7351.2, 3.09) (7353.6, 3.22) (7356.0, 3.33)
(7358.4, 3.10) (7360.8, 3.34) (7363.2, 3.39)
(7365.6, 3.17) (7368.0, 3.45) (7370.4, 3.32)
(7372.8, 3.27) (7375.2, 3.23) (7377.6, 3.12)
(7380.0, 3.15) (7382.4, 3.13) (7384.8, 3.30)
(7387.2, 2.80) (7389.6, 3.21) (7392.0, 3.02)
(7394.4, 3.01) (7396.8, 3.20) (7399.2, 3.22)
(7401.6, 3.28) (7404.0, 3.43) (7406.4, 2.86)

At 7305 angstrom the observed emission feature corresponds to [O II]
